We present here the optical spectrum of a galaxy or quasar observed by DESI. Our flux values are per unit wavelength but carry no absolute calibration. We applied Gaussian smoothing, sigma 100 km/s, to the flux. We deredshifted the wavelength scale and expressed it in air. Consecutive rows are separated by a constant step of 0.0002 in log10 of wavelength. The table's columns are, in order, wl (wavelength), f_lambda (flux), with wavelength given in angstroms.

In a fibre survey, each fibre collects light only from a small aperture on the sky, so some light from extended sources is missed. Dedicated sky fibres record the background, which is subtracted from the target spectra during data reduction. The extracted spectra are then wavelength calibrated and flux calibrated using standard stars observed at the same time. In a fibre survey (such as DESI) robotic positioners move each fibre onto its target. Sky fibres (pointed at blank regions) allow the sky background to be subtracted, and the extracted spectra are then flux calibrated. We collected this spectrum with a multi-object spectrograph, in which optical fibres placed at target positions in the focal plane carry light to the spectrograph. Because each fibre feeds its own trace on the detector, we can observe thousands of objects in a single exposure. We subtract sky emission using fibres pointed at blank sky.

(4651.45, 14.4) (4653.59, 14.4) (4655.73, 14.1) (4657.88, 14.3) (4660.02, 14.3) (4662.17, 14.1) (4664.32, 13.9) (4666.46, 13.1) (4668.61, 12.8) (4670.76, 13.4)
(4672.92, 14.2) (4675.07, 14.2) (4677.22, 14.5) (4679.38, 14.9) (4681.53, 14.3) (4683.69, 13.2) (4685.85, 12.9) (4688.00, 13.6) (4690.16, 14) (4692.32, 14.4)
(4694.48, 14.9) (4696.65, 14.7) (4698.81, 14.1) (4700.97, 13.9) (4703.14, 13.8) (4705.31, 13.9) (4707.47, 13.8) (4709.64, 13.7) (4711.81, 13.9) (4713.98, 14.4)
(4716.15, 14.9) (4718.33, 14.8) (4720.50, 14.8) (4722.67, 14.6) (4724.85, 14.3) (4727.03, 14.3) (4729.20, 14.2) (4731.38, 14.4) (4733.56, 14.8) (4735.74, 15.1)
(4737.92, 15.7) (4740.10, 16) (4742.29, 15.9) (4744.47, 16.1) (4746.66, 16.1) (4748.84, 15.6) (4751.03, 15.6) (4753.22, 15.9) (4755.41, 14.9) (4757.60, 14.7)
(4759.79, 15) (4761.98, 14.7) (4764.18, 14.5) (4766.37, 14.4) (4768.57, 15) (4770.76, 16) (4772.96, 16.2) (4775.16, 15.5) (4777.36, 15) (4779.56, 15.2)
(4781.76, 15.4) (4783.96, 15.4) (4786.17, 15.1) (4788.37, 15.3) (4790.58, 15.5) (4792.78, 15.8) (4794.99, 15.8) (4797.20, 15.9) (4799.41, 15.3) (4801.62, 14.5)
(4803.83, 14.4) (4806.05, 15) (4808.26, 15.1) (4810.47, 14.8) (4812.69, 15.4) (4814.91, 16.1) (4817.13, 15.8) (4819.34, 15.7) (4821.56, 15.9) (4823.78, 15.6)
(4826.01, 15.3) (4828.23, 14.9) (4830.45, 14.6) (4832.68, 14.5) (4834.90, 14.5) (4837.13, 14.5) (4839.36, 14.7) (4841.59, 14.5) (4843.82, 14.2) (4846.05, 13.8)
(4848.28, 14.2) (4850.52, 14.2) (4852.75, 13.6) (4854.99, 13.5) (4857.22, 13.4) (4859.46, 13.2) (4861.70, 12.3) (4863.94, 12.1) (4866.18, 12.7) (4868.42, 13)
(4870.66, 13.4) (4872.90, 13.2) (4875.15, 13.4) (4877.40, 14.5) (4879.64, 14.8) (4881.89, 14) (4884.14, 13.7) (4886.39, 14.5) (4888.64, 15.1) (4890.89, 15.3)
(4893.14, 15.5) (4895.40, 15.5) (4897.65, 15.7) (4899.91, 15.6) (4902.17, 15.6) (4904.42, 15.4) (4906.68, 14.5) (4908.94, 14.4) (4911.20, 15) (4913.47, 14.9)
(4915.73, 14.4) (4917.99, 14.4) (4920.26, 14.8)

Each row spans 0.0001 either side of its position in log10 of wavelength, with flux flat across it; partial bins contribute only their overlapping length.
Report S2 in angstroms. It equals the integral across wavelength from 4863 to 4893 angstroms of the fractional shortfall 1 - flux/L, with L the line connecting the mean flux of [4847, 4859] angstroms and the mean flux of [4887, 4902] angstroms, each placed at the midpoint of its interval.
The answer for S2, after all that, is 1.8 angstroms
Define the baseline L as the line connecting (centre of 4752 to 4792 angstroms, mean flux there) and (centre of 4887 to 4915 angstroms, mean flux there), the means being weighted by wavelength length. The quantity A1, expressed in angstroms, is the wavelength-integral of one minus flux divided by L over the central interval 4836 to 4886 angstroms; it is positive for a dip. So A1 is 4.9 angstroms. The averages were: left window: 15.2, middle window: 13.7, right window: 15.2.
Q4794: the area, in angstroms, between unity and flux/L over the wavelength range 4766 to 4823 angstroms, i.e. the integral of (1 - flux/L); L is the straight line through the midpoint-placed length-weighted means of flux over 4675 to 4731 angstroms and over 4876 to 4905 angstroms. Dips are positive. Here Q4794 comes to -3.1 angstroms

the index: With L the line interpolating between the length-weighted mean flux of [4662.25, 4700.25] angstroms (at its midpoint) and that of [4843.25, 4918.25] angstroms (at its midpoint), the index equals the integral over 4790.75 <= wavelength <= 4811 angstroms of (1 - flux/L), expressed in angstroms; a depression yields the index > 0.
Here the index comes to -1.6 angstroms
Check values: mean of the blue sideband 14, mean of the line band 15.2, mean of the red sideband 14.2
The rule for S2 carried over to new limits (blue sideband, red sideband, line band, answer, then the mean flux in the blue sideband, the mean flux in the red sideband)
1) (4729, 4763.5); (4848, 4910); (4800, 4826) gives -1.0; 15.3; 14.2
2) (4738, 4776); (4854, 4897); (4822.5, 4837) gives -0.4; 15.4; 13.9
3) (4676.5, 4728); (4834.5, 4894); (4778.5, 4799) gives -2.1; 14.2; 13.9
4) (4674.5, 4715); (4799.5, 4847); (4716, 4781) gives -3.2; 14.1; 15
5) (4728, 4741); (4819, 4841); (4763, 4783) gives -0.3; 15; 15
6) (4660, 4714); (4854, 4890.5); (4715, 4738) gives -1.3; 13.9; 13.6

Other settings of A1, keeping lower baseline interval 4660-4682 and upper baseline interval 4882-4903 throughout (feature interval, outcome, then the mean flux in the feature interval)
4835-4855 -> 0.9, 14.2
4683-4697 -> 0.1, 13.9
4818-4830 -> -0.6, 15.4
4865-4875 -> 1.3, 13.1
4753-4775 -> -1.0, 15.1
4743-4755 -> -1.2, 15.8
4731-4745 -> -1.1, 15.5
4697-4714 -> 0.2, 13.9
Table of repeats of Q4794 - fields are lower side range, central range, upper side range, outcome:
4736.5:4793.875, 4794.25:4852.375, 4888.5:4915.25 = 1.4 angstroms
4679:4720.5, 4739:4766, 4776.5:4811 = -1.2 angstroms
